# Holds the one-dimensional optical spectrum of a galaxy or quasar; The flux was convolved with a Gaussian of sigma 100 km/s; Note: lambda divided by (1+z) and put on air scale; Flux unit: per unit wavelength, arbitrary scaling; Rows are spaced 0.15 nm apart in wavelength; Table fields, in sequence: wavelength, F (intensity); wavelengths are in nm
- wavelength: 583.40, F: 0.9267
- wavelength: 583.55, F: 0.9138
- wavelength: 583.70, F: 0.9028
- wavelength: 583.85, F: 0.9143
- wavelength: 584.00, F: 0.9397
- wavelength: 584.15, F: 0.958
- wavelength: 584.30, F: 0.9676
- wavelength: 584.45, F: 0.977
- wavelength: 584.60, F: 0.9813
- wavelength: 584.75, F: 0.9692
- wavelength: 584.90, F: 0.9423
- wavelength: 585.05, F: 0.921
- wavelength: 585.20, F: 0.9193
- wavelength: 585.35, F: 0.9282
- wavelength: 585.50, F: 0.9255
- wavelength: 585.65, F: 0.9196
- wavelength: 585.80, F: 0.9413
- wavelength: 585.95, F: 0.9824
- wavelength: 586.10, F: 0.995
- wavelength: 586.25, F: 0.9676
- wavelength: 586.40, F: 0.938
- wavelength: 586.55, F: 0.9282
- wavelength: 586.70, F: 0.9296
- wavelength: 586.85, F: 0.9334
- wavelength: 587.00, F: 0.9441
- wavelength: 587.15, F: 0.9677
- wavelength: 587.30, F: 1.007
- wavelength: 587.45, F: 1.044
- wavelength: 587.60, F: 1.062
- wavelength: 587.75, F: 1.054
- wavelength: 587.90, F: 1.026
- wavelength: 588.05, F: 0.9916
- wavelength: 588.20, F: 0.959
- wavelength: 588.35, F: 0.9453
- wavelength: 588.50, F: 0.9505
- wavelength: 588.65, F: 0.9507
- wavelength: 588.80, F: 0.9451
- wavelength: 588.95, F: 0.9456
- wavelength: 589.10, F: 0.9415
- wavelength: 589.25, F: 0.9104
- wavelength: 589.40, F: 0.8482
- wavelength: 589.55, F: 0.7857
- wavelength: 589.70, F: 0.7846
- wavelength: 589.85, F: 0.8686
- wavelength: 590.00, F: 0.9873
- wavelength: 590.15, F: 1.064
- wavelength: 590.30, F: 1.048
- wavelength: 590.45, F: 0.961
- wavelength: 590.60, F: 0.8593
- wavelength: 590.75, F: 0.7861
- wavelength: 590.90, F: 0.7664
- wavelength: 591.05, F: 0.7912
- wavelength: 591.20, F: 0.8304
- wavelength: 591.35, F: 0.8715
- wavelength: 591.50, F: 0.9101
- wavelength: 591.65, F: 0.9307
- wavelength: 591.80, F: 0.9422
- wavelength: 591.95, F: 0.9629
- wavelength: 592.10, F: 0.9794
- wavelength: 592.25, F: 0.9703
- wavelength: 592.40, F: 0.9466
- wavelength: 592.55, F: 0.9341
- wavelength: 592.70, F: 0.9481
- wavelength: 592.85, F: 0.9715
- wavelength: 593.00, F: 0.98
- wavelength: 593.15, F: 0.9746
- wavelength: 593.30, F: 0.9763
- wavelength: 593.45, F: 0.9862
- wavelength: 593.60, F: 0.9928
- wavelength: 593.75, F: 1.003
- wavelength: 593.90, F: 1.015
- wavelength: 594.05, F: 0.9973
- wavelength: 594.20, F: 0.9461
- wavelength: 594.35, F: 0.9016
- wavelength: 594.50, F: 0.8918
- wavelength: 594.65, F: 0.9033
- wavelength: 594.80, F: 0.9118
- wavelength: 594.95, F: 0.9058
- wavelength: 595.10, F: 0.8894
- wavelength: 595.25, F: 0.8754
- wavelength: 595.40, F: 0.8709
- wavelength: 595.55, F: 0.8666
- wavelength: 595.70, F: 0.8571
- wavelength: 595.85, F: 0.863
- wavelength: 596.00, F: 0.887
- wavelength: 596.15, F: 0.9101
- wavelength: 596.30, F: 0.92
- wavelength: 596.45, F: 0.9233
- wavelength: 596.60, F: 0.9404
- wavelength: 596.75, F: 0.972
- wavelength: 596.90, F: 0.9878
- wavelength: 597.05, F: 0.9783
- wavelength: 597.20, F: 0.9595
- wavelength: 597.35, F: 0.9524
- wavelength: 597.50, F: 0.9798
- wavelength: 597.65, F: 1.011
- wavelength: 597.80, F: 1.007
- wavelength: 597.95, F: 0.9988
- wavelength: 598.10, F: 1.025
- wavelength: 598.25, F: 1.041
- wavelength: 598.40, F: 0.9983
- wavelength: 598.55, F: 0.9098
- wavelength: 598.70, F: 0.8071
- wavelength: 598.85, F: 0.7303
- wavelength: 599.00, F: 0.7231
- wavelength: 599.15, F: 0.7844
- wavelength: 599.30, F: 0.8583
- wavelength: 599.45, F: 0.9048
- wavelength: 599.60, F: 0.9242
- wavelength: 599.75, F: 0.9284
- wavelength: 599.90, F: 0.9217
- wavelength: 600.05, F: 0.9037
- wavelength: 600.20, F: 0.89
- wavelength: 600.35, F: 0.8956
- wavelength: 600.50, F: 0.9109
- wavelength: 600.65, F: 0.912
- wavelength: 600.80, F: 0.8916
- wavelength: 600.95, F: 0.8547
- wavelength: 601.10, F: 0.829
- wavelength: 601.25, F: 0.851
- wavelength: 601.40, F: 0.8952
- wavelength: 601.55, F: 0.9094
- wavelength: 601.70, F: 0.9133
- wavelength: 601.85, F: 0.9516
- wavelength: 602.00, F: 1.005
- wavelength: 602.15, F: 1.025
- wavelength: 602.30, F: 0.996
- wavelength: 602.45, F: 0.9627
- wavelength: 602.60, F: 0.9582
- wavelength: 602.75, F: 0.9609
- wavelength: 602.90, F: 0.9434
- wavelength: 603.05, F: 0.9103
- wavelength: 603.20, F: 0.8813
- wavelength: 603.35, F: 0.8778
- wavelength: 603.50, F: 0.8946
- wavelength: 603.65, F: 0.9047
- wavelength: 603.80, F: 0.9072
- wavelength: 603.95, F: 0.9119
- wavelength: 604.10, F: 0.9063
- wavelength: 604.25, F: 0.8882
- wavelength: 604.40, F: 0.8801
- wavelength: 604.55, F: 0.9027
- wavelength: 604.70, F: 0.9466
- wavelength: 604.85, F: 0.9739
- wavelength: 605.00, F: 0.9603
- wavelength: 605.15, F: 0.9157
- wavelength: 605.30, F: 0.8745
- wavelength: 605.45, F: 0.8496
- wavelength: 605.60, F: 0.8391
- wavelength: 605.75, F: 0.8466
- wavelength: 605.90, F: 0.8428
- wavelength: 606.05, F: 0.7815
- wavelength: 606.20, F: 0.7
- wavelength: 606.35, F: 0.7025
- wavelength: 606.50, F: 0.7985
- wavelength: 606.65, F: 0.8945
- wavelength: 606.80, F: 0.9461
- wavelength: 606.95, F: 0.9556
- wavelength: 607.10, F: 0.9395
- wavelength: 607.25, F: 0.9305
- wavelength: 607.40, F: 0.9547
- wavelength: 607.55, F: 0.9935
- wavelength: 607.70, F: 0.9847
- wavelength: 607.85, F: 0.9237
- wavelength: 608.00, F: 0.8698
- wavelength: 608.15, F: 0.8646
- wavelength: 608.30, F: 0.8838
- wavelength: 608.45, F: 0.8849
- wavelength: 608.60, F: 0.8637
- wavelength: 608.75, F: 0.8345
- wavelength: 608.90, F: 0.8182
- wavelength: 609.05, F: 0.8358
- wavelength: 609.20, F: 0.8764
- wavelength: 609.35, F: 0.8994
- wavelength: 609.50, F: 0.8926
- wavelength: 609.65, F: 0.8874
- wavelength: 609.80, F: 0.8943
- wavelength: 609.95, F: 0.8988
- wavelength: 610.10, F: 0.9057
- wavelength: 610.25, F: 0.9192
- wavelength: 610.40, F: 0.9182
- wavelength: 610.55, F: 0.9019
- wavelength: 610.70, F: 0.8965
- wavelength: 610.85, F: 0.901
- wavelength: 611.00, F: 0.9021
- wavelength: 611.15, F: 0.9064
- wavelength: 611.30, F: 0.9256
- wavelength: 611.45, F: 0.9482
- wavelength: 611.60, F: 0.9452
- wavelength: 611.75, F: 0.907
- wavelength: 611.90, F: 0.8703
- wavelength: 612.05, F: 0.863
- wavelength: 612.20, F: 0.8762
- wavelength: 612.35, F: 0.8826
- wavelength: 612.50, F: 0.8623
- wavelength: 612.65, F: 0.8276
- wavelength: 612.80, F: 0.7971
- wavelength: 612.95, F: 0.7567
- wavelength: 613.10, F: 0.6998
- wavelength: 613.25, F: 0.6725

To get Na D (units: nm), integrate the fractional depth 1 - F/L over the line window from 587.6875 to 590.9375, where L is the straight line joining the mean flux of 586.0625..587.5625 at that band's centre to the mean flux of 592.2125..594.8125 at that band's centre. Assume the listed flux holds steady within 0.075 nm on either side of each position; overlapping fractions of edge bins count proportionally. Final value 0.12 nm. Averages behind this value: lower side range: 0.967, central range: 0.928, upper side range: 0.959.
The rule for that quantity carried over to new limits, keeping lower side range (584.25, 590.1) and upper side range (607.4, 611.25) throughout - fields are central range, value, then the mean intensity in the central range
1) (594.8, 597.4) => 0.04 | 0.915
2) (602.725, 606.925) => 0.12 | 0.88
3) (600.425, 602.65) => -0.02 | 0.924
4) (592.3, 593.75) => -0.05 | 0.97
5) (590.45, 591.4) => 0.11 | 0.827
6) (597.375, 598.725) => -0.08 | 0.981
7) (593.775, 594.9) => -0.01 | 0.94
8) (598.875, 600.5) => 0.08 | 0.871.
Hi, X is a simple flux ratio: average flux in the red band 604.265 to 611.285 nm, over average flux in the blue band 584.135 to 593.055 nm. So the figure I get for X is 0.94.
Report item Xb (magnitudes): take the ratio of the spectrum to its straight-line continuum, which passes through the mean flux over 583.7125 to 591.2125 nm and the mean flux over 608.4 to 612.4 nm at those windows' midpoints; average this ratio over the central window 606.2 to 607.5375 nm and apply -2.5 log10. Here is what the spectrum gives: 0.017 mag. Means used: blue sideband 0.939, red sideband 0.891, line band 0.884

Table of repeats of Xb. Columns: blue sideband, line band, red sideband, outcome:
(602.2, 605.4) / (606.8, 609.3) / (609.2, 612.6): 0.007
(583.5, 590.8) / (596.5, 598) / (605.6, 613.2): -0.073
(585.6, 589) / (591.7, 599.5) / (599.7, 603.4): 0.010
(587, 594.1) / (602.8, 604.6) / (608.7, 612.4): 0.010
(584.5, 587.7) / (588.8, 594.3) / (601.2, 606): 0.020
